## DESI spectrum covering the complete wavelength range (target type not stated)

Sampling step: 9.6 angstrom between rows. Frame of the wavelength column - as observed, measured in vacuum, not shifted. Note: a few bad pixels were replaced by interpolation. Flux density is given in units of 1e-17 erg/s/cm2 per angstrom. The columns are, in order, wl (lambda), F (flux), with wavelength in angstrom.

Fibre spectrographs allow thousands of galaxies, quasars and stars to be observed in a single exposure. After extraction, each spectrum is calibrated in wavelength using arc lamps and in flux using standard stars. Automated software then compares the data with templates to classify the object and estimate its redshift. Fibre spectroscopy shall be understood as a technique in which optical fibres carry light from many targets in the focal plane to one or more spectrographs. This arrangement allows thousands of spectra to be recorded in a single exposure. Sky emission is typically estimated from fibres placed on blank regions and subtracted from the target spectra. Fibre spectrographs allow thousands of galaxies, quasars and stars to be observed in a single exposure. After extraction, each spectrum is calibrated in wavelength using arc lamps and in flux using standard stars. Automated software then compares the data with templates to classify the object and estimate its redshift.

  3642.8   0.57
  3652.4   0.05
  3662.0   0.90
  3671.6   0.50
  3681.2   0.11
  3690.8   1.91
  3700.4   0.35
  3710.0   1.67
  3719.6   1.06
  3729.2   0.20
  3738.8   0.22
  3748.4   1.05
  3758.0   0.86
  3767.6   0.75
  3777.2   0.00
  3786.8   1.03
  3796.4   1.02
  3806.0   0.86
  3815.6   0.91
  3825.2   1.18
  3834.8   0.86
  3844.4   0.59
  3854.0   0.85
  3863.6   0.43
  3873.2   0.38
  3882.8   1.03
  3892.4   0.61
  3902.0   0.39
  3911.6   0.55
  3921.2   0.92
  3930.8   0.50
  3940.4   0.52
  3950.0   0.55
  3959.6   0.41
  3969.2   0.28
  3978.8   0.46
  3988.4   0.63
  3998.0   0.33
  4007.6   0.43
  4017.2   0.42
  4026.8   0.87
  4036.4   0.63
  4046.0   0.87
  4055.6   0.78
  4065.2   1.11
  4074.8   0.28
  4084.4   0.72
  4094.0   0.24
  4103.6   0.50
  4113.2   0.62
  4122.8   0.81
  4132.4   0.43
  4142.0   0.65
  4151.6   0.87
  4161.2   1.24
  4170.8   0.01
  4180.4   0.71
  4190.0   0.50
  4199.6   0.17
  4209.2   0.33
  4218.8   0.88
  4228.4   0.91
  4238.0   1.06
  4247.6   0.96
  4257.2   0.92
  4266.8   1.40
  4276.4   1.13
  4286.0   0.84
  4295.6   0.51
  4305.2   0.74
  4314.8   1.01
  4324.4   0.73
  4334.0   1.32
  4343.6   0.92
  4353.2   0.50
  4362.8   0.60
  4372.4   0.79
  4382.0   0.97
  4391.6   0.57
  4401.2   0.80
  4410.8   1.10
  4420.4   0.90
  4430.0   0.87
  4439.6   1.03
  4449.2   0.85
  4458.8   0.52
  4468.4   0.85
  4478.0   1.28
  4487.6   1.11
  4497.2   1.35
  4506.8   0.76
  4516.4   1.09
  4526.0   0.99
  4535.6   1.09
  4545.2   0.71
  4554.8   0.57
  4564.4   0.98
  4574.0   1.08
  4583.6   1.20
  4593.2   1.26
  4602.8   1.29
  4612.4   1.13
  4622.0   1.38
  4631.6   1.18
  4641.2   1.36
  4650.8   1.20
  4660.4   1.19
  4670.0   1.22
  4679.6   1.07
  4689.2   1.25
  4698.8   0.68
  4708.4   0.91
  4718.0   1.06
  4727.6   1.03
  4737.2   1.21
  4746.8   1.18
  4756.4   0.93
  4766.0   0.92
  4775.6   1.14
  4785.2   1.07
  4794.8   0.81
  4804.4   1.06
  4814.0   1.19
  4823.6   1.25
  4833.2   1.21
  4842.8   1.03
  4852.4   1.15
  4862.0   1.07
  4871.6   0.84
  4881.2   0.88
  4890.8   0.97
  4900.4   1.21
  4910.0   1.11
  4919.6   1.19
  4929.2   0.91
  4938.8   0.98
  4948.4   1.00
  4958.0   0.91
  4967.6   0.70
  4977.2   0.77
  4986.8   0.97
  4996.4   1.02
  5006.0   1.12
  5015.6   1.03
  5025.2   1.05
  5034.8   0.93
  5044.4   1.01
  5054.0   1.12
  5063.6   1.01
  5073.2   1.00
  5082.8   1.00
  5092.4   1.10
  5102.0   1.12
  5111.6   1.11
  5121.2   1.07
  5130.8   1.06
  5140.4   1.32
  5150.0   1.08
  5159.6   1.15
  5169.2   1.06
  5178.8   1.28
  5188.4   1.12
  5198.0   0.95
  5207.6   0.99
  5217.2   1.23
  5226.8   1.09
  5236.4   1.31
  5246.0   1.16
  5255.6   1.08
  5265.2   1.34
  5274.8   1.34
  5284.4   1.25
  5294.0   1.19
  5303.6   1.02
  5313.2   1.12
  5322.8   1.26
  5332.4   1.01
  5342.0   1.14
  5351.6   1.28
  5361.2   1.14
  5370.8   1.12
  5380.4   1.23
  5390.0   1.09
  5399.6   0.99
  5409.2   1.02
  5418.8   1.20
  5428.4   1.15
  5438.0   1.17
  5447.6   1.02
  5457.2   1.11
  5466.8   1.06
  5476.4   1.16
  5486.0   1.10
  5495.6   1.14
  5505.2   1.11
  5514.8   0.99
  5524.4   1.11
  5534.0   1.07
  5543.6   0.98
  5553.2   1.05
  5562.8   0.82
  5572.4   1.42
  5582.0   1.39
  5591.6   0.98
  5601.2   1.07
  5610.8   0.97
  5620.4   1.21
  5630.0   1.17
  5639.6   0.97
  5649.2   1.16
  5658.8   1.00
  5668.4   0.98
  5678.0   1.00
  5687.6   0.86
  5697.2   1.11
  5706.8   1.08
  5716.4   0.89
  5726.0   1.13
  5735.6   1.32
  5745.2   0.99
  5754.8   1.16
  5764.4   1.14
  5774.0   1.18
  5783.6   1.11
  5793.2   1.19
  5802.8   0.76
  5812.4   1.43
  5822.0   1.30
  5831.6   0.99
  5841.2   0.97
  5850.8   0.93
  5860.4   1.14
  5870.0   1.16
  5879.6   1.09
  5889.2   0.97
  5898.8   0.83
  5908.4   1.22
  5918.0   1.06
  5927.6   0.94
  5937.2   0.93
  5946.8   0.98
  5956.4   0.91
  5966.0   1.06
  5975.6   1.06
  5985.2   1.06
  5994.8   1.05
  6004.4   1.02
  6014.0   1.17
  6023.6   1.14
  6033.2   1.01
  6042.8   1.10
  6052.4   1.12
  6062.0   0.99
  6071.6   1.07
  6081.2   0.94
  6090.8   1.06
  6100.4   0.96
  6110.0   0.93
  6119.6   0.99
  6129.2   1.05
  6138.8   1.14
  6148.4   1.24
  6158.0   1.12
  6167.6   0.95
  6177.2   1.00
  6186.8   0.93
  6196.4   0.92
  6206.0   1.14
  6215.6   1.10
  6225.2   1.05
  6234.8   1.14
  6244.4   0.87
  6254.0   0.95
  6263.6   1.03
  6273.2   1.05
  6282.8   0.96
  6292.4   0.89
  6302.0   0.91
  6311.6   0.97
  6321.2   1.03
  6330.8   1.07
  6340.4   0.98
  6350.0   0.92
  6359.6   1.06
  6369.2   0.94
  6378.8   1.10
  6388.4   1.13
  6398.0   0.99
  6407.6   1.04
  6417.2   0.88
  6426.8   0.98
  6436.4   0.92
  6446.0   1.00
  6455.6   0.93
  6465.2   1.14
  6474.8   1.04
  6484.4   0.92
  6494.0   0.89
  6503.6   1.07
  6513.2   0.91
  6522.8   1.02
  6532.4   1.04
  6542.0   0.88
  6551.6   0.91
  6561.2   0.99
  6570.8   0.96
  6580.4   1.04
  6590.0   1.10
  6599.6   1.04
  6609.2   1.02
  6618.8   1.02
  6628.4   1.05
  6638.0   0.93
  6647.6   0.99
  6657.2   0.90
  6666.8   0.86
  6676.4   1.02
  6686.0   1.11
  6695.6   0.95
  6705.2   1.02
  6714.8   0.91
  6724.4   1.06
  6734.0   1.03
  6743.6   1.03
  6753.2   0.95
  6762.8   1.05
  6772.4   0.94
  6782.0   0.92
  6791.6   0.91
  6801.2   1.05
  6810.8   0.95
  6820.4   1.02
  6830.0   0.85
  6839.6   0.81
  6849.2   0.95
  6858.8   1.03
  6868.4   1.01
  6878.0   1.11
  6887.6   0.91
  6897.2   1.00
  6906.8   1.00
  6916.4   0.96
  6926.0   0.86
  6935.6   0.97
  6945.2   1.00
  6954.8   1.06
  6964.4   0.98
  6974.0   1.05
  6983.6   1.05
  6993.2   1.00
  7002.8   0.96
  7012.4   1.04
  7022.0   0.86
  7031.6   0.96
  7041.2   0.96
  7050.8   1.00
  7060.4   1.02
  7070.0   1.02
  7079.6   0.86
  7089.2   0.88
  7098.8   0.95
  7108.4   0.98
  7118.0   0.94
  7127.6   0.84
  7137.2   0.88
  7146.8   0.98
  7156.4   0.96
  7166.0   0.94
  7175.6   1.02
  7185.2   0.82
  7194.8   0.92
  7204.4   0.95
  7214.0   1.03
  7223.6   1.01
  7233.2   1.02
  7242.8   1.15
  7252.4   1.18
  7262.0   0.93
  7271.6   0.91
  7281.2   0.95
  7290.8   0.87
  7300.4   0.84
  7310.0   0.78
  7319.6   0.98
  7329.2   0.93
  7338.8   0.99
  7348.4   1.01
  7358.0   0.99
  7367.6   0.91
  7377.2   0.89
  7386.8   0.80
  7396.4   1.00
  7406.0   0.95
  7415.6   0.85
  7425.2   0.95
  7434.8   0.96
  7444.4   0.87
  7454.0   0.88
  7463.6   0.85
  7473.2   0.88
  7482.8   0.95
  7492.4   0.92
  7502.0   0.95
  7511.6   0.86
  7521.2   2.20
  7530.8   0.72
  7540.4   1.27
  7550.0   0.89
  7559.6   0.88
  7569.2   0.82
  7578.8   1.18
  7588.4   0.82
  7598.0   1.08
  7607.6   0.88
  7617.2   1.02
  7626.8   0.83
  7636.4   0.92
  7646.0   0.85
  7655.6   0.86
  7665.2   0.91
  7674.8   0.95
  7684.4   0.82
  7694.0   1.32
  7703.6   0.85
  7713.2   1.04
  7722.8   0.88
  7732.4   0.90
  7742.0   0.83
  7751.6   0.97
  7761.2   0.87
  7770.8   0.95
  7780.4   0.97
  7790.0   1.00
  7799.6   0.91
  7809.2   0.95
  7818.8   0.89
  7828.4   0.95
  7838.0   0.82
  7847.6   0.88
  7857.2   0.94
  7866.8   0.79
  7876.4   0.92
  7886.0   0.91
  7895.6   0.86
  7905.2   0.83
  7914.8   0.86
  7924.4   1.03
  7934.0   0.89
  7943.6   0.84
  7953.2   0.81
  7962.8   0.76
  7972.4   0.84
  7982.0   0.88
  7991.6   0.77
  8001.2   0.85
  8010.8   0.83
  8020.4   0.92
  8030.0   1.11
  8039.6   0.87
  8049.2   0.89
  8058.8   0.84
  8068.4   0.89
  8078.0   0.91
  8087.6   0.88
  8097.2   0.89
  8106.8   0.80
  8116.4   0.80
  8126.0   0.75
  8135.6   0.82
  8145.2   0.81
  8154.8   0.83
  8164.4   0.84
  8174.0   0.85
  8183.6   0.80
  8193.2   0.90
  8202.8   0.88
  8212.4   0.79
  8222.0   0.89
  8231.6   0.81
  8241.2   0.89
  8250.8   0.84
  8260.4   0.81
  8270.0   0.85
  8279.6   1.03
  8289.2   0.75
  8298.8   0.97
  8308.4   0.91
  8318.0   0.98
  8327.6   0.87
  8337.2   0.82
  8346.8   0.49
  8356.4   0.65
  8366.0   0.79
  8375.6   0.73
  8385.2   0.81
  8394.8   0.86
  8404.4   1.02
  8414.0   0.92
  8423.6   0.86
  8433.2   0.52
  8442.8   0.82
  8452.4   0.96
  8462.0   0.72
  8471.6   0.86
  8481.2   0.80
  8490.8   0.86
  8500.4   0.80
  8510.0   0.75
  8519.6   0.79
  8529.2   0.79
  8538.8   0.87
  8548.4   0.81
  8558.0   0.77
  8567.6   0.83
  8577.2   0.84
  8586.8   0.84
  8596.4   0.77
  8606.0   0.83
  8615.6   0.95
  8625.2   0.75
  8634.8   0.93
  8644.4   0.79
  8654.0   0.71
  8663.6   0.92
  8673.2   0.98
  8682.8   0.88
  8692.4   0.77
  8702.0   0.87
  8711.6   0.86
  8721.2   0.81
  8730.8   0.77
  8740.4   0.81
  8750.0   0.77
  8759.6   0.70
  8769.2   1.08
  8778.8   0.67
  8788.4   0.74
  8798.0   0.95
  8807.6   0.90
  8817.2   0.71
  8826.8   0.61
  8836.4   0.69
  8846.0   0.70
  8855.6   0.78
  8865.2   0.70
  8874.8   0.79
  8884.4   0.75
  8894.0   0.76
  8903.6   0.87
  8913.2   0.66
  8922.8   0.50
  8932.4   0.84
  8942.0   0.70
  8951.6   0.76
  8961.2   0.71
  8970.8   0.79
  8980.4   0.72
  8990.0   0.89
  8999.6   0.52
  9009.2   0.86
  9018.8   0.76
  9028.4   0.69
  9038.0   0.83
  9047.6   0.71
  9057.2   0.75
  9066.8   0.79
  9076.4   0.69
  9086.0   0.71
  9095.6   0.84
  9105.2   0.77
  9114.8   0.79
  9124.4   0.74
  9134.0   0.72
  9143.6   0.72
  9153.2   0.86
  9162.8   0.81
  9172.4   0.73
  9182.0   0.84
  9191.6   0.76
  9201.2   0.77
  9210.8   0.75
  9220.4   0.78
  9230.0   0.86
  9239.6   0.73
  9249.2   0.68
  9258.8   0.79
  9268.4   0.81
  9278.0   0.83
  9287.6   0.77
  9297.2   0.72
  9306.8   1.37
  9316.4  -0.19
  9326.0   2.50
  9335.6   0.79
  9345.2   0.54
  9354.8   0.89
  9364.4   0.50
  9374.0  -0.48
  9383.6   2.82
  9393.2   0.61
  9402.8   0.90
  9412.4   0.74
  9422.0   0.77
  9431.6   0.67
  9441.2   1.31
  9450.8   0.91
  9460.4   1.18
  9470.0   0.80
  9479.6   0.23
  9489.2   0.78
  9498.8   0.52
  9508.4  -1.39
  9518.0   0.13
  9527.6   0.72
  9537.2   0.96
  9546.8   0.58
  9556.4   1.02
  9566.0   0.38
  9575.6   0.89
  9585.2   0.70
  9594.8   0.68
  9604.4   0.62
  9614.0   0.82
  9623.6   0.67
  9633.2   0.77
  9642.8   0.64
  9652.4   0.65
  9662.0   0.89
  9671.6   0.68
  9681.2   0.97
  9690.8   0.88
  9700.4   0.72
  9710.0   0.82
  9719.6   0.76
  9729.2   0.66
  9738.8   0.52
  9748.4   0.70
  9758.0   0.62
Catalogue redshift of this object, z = 0.15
